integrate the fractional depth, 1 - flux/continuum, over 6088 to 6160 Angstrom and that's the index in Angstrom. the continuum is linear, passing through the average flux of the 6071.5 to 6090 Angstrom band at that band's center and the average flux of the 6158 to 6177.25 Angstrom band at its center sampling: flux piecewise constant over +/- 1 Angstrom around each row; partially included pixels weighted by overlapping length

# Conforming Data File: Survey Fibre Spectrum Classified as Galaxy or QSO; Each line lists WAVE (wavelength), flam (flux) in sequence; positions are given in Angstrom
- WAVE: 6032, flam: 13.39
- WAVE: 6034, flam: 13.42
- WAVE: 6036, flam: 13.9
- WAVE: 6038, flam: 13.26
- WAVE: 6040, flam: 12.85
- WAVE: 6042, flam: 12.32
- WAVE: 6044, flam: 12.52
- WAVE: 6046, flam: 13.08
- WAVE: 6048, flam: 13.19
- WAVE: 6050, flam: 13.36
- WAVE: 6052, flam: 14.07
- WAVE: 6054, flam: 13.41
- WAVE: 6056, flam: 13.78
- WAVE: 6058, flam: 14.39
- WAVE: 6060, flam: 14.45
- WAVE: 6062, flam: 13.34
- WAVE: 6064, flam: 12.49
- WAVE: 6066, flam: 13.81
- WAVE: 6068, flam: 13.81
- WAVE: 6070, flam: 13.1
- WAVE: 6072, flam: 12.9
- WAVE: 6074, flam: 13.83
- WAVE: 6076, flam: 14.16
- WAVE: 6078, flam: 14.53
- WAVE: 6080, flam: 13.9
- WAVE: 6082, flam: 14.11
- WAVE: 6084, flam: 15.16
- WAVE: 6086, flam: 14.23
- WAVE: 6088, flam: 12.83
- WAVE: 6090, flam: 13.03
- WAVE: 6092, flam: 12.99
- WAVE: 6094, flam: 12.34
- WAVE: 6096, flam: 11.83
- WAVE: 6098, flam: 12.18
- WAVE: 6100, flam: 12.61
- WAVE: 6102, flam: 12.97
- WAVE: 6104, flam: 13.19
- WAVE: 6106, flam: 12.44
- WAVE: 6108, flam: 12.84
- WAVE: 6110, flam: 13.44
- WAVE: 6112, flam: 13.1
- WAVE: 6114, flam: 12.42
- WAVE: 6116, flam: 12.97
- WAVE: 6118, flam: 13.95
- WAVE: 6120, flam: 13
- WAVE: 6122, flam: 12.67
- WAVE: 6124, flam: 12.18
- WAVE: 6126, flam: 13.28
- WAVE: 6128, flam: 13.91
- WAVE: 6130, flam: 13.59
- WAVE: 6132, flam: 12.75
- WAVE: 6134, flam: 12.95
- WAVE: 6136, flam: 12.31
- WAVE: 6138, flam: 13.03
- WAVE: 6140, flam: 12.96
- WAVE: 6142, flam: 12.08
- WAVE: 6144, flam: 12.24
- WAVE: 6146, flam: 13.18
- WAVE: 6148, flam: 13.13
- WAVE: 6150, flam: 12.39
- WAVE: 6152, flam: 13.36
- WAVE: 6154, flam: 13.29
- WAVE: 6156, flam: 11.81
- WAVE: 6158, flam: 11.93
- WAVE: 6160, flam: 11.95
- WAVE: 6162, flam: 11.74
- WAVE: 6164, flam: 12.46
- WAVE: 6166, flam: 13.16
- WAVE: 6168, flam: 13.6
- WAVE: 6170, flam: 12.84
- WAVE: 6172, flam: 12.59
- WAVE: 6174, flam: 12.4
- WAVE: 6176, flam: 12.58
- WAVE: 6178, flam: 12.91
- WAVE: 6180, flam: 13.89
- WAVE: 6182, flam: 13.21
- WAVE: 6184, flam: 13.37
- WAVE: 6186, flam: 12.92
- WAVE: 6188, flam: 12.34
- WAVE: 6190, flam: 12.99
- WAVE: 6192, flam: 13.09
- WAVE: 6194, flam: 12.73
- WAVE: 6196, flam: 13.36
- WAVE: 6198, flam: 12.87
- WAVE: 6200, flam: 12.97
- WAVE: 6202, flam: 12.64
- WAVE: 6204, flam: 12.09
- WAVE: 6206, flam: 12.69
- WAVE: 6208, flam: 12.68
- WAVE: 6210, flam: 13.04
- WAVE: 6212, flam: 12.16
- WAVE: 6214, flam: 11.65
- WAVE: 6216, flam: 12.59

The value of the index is 2.4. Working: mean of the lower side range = 13.9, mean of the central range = 12.8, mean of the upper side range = 12.6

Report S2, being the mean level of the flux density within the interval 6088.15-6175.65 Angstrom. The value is 12.8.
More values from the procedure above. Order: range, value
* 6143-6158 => 12.7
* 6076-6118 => 13.2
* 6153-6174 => 12.5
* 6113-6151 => 12.9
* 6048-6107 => 13.4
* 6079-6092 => 13.8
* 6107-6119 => 13.1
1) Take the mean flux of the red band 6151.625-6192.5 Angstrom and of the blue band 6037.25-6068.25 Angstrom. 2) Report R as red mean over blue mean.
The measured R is 0.95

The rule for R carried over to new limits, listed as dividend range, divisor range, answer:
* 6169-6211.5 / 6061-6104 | 0.96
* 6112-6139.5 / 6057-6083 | 0.95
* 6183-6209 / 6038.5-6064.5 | 0.96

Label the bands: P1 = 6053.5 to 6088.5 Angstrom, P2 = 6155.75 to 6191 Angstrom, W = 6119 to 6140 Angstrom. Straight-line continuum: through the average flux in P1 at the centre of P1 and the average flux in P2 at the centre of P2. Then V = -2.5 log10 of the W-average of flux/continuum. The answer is 0.02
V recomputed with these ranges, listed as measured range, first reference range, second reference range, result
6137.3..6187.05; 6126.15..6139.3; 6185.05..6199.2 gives 0.020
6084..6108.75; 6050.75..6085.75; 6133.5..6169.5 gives 0.046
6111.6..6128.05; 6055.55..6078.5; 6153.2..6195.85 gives 0.019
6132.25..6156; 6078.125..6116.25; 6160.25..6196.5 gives 0.018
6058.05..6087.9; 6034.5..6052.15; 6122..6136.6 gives -0.060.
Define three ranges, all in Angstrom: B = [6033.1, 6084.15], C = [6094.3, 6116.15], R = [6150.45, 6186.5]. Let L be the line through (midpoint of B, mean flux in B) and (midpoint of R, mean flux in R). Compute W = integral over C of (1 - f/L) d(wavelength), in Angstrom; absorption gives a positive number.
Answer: 0.9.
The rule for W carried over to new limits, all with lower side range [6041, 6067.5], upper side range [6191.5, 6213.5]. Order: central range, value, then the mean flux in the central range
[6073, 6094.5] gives -0.8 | 13.8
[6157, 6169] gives 0.4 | 12.5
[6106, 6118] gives 0.1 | 13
